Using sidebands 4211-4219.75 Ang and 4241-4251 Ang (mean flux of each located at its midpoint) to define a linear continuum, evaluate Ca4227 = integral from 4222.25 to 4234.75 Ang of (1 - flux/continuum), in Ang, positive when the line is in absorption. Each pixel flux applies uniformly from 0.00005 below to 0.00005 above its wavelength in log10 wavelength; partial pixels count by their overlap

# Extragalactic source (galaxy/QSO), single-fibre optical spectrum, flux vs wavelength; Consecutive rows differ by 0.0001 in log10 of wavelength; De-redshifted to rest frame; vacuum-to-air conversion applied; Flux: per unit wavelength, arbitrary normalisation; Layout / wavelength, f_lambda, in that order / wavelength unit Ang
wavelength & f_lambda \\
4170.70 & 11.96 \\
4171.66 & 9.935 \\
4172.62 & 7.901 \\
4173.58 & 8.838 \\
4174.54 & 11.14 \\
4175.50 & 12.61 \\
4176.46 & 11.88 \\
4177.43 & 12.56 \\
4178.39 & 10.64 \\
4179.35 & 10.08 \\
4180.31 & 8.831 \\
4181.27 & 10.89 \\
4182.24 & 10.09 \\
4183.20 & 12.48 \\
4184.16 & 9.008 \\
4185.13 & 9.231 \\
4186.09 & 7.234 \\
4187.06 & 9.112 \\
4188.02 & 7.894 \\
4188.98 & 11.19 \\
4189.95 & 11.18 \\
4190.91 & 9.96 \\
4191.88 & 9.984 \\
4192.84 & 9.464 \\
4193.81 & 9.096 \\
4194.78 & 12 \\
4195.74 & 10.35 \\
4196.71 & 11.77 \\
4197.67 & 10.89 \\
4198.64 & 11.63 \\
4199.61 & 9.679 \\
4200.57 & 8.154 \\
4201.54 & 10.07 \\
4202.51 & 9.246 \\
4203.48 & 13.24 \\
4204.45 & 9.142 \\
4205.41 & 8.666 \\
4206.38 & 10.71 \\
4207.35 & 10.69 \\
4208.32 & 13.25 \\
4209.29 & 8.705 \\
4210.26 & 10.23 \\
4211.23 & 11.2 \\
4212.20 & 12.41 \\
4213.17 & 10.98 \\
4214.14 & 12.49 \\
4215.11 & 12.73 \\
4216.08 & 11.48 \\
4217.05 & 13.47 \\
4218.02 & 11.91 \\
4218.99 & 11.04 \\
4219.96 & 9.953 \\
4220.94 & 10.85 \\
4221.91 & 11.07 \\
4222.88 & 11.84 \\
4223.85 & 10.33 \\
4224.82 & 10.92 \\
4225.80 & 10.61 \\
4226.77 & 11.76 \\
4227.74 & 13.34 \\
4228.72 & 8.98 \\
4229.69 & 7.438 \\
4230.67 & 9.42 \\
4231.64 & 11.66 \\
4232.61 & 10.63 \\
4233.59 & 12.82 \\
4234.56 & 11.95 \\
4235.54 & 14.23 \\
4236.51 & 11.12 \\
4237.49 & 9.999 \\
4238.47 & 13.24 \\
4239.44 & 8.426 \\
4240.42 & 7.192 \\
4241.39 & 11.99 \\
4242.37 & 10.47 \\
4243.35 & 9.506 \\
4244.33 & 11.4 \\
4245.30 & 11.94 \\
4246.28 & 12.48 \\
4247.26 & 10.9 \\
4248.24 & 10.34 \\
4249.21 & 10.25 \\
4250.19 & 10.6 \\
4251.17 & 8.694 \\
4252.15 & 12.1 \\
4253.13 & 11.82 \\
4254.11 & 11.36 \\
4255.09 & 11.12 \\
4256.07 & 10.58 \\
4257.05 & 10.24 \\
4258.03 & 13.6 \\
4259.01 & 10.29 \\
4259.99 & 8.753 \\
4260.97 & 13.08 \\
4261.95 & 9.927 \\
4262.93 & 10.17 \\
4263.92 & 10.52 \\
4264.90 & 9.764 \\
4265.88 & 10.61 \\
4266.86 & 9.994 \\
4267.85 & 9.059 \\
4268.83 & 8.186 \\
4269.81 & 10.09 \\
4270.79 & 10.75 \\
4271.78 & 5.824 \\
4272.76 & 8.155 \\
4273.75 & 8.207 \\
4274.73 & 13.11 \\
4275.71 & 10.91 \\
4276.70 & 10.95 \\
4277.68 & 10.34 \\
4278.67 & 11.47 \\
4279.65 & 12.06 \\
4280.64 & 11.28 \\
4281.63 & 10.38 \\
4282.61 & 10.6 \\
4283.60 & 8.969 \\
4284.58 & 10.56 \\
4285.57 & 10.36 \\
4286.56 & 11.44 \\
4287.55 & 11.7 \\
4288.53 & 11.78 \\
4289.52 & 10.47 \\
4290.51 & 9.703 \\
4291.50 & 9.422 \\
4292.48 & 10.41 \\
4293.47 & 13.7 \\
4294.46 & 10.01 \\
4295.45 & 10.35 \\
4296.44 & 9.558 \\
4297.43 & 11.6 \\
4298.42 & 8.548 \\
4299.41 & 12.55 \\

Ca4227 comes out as 0.7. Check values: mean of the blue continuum 11.9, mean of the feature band 10.9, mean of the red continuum 10.9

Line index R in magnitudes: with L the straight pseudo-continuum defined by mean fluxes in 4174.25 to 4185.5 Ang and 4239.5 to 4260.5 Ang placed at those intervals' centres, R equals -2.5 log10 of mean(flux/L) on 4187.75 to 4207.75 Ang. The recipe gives 0.05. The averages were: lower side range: 10.8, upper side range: 10.7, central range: 10.3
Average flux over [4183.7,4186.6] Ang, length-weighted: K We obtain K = 8.47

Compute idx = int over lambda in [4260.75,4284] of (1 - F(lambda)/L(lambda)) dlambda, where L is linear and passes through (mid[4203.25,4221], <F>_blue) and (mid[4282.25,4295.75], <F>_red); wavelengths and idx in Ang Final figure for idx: 1.4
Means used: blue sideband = 11.2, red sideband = 10.7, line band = 10.2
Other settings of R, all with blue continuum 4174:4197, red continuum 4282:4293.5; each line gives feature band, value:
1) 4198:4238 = -0.05 mag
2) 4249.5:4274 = 0.04 mag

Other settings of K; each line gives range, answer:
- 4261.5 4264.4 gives 10.2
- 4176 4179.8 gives 11.3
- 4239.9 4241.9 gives 9.58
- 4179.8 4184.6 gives 10.3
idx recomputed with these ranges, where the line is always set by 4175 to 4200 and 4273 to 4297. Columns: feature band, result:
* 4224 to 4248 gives -0.86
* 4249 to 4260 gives -0.29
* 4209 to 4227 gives -1.38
